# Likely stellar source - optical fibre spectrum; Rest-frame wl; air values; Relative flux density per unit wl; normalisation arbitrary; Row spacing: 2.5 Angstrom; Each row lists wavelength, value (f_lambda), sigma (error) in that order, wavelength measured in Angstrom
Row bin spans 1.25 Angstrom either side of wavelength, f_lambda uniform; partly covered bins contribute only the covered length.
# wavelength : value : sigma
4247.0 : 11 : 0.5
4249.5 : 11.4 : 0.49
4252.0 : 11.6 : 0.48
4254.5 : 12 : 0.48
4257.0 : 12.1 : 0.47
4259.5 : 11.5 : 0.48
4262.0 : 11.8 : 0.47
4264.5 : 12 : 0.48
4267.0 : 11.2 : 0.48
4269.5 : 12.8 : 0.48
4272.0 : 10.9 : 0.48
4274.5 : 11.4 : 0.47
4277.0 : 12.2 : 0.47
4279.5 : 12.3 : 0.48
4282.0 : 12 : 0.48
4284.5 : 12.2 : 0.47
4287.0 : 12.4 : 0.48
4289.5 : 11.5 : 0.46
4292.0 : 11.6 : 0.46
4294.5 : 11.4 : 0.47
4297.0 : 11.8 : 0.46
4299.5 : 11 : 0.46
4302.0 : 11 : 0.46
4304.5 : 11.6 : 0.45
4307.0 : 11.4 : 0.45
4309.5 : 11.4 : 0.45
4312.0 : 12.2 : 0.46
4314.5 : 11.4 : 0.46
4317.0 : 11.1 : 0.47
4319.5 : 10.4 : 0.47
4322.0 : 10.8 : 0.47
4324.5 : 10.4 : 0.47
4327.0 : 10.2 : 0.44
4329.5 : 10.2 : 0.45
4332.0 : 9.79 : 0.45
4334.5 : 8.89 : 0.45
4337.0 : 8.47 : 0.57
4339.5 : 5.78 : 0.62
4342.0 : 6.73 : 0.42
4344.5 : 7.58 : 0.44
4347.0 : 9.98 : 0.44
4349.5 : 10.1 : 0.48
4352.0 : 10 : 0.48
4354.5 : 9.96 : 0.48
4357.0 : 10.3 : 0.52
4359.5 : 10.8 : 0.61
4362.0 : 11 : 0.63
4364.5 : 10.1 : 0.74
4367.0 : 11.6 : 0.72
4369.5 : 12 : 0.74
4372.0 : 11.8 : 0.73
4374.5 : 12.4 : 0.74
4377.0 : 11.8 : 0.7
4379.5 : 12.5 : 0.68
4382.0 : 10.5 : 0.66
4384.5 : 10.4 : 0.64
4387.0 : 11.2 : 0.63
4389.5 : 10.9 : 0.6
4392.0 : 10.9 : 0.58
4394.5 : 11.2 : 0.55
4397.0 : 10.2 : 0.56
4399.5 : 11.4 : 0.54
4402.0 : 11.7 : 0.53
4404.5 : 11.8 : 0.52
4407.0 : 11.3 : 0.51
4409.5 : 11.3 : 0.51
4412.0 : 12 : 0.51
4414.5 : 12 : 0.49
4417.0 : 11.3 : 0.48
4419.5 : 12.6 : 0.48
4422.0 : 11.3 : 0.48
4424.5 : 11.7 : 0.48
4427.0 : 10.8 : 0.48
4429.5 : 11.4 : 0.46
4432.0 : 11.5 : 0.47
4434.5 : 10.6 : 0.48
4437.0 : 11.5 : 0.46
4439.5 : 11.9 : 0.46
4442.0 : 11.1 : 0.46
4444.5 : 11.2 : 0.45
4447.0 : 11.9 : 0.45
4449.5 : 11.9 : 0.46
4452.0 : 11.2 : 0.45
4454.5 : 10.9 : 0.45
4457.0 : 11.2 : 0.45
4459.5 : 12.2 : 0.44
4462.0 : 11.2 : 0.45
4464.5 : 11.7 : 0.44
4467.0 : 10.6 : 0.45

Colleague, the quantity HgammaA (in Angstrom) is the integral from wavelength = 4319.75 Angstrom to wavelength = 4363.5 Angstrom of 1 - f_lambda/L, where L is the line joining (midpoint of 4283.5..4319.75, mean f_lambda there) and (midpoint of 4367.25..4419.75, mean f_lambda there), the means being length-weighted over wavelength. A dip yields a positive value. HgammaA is 7.6 Angstrom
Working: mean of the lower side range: 11.5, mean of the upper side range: 11.5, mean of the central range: 9.49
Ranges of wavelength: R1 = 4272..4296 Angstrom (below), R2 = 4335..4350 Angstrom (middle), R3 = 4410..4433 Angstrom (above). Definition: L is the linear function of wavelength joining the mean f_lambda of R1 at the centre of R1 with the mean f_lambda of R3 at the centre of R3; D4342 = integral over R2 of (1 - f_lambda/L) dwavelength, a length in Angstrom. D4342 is 4.7 Angstrom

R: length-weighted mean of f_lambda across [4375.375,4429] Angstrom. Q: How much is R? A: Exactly 11.4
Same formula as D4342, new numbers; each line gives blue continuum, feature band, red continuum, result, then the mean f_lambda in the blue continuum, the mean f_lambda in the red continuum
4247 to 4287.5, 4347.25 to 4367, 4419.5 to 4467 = 2.1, 11.8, 11.4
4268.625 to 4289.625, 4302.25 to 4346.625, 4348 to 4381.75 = 6.1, 12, 11.1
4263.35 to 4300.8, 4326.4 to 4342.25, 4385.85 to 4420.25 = 4.1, 11.8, 11.4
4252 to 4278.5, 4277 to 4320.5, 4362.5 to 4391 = 0.2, 11.8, 11.4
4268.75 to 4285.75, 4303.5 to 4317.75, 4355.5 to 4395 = 0.2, 11.9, 11.2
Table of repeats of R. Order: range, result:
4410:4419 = 11.8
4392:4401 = 10.9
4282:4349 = 10.5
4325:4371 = 9.66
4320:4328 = 10.5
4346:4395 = 11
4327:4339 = 9.21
